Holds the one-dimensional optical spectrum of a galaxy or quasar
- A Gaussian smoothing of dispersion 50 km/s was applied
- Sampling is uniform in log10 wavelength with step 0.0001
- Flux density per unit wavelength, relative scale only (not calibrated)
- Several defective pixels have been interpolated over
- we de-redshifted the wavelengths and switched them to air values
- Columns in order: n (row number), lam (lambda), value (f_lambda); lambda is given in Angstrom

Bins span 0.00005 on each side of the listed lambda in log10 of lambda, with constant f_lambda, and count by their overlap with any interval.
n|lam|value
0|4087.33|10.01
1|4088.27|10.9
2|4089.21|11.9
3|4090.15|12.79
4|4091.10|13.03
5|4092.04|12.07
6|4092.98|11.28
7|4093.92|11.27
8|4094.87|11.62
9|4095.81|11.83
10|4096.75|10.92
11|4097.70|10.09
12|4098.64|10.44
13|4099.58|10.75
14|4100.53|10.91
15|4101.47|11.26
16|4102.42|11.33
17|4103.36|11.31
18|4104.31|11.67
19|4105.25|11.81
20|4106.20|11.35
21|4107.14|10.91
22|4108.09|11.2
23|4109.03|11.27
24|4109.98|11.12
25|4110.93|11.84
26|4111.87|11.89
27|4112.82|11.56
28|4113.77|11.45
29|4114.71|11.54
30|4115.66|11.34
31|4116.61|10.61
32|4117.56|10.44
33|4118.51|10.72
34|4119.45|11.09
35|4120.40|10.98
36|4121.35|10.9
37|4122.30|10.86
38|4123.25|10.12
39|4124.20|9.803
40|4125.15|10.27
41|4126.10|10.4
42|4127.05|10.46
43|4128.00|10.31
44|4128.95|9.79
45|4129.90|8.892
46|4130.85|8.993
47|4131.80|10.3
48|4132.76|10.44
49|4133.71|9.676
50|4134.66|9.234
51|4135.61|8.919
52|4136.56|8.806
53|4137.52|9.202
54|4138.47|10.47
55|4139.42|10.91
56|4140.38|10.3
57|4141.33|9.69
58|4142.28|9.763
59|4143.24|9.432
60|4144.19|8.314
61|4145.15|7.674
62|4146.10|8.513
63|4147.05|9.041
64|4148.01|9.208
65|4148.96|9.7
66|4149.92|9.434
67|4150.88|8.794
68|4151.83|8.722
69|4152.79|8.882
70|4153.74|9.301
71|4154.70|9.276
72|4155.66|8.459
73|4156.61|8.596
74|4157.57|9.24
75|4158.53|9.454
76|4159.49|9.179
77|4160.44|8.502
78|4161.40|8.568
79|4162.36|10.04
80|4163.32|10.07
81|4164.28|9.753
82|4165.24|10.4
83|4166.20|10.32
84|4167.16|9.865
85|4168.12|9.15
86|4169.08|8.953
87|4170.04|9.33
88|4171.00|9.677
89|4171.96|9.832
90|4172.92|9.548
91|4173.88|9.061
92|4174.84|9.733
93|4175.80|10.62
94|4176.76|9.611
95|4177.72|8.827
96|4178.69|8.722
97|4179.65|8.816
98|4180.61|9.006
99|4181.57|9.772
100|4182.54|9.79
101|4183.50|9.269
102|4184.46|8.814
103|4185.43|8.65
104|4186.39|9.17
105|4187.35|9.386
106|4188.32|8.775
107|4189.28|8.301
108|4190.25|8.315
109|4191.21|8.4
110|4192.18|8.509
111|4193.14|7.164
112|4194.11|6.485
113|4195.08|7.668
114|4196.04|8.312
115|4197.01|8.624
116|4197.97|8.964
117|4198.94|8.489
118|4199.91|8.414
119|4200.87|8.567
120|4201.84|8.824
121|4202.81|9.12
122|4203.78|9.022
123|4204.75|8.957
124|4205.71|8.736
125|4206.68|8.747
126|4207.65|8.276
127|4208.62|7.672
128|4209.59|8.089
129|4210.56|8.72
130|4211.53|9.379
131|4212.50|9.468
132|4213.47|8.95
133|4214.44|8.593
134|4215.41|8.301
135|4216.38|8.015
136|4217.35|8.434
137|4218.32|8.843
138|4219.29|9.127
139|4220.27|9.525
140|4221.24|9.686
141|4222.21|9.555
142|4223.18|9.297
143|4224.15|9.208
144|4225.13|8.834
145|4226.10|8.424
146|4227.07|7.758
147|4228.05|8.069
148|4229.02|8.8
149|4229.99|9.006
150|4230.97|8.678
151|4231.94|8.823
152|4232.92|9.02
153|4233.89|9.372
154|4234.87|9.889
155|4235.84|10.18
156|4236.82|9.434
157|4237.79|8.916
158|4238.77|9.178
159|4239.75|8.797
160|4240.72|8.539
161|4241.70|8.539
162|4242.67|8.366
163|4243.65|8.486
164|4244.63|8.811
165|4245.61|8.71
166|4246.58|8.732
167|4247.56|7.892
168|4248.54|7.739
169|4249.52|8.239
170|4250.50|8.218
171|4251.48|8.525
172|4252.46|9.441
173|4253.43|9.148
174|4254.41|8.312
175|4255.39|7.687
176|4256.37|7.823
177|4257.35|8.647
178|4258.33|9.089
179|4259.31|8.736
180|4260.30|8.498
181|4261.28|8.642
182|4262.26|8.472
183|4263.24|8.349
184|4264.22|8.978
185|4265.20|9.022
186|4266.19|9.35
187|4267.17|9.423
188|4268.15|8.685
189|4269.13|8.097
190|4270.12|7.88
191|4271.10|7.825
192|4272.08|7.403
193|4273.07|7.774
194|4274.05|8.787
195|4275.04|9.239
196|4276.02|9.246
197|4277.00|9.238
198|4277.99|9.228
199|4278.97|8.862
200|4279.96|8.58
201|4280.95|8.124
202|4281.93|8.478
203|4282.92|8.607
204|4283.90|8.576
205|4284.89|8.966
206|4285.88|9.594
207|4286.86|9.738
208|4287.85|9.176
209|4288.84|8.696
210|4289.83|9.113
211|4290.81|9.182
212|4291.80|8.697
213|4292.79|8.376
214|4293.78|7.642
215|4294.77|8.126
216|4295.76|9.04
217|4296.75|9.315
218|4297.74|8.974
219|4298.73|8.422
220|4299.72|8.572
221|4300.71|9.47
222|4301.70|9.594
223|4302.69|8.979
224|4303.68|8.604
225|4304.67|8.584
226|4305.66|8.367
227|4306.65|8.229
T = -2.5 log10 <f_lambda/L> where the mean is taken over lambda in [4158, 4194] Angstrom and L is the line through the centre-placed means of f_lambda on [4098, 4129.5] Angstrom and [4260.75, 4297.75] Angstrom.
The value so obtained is 0.10 mag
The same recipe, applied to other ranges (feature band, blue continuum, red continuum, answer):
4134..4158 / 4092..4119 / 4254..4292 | 0.155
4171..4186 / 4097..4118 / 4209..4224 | 0.042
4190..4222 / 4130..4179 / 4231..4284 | 0.057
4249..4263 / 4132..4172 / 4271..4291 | 0.047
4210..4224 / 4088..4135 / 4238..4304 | 0.053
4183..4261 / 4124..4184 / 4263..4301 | 0.048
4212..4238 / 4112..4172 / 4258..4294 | 0.016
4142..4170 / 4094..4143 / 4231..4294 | 0.105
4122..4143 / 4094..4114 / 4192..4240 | 0.079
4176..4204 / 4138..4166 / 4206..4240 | 0.047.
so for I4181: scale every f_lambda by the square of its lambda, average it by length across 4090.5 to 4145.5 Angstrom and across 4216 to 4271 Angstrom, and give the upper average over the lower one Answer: 0.88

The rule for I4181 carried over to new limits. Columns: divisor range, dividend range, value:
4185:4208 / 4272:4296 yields 1.07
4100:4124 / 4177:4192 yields 0.83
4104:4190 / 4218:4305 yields 0.95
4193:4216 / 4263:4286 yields 1.05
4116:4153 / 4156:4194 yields 0.96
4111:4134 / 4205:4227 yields 0.87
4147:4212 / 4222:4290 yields 1.01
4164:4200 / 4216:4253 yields 1.00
